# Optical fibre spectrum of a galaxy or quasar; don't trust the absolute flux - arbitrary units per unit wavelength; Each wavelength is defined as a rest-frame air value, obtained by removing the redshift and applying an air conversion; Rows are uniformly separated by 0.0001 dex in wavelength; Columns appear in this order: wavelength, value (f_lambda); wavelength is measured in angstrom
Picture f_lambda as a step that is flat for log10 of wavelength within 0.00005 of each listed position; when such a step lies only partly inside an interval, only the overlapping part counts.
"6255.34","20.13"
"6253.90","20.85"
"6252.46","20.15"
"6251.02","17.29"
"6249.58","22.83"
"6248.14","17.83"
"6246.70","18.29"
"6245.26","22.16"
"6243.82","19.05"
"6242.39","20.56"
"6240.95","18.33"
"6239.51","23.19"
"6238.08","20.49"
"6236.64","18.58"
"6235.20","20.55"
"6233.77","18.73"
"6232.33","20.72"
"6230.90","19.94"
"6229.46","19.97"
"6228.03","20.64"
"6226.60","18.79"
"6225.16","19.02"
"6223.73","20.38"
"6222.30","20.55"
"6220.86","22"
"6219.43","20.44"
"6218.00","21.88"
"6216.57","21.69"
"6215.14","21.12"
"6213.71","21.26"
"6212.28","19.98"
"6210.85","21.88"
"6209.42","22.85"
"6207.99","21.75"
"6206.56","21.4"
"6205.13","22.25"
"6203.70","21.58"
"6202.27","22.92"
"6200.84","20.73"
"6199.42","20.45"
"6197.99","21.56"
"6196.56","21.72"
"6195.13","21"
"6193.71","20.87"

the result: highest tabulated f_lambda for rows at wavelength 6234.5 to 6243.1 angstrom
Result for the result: 23.19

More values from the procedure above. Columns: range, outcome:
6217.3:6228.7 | 22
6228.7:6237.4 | 20.72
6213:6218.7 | 21.88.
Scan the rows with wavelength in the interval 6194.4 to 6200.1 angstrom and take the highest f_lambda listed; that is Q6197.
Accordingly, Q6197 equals 21.72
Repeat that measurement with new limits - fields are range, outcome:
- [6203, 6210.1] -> 22.85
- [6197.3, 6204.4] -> 22.92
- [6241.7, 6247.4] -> 22.16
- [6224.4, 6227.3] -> 19.02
